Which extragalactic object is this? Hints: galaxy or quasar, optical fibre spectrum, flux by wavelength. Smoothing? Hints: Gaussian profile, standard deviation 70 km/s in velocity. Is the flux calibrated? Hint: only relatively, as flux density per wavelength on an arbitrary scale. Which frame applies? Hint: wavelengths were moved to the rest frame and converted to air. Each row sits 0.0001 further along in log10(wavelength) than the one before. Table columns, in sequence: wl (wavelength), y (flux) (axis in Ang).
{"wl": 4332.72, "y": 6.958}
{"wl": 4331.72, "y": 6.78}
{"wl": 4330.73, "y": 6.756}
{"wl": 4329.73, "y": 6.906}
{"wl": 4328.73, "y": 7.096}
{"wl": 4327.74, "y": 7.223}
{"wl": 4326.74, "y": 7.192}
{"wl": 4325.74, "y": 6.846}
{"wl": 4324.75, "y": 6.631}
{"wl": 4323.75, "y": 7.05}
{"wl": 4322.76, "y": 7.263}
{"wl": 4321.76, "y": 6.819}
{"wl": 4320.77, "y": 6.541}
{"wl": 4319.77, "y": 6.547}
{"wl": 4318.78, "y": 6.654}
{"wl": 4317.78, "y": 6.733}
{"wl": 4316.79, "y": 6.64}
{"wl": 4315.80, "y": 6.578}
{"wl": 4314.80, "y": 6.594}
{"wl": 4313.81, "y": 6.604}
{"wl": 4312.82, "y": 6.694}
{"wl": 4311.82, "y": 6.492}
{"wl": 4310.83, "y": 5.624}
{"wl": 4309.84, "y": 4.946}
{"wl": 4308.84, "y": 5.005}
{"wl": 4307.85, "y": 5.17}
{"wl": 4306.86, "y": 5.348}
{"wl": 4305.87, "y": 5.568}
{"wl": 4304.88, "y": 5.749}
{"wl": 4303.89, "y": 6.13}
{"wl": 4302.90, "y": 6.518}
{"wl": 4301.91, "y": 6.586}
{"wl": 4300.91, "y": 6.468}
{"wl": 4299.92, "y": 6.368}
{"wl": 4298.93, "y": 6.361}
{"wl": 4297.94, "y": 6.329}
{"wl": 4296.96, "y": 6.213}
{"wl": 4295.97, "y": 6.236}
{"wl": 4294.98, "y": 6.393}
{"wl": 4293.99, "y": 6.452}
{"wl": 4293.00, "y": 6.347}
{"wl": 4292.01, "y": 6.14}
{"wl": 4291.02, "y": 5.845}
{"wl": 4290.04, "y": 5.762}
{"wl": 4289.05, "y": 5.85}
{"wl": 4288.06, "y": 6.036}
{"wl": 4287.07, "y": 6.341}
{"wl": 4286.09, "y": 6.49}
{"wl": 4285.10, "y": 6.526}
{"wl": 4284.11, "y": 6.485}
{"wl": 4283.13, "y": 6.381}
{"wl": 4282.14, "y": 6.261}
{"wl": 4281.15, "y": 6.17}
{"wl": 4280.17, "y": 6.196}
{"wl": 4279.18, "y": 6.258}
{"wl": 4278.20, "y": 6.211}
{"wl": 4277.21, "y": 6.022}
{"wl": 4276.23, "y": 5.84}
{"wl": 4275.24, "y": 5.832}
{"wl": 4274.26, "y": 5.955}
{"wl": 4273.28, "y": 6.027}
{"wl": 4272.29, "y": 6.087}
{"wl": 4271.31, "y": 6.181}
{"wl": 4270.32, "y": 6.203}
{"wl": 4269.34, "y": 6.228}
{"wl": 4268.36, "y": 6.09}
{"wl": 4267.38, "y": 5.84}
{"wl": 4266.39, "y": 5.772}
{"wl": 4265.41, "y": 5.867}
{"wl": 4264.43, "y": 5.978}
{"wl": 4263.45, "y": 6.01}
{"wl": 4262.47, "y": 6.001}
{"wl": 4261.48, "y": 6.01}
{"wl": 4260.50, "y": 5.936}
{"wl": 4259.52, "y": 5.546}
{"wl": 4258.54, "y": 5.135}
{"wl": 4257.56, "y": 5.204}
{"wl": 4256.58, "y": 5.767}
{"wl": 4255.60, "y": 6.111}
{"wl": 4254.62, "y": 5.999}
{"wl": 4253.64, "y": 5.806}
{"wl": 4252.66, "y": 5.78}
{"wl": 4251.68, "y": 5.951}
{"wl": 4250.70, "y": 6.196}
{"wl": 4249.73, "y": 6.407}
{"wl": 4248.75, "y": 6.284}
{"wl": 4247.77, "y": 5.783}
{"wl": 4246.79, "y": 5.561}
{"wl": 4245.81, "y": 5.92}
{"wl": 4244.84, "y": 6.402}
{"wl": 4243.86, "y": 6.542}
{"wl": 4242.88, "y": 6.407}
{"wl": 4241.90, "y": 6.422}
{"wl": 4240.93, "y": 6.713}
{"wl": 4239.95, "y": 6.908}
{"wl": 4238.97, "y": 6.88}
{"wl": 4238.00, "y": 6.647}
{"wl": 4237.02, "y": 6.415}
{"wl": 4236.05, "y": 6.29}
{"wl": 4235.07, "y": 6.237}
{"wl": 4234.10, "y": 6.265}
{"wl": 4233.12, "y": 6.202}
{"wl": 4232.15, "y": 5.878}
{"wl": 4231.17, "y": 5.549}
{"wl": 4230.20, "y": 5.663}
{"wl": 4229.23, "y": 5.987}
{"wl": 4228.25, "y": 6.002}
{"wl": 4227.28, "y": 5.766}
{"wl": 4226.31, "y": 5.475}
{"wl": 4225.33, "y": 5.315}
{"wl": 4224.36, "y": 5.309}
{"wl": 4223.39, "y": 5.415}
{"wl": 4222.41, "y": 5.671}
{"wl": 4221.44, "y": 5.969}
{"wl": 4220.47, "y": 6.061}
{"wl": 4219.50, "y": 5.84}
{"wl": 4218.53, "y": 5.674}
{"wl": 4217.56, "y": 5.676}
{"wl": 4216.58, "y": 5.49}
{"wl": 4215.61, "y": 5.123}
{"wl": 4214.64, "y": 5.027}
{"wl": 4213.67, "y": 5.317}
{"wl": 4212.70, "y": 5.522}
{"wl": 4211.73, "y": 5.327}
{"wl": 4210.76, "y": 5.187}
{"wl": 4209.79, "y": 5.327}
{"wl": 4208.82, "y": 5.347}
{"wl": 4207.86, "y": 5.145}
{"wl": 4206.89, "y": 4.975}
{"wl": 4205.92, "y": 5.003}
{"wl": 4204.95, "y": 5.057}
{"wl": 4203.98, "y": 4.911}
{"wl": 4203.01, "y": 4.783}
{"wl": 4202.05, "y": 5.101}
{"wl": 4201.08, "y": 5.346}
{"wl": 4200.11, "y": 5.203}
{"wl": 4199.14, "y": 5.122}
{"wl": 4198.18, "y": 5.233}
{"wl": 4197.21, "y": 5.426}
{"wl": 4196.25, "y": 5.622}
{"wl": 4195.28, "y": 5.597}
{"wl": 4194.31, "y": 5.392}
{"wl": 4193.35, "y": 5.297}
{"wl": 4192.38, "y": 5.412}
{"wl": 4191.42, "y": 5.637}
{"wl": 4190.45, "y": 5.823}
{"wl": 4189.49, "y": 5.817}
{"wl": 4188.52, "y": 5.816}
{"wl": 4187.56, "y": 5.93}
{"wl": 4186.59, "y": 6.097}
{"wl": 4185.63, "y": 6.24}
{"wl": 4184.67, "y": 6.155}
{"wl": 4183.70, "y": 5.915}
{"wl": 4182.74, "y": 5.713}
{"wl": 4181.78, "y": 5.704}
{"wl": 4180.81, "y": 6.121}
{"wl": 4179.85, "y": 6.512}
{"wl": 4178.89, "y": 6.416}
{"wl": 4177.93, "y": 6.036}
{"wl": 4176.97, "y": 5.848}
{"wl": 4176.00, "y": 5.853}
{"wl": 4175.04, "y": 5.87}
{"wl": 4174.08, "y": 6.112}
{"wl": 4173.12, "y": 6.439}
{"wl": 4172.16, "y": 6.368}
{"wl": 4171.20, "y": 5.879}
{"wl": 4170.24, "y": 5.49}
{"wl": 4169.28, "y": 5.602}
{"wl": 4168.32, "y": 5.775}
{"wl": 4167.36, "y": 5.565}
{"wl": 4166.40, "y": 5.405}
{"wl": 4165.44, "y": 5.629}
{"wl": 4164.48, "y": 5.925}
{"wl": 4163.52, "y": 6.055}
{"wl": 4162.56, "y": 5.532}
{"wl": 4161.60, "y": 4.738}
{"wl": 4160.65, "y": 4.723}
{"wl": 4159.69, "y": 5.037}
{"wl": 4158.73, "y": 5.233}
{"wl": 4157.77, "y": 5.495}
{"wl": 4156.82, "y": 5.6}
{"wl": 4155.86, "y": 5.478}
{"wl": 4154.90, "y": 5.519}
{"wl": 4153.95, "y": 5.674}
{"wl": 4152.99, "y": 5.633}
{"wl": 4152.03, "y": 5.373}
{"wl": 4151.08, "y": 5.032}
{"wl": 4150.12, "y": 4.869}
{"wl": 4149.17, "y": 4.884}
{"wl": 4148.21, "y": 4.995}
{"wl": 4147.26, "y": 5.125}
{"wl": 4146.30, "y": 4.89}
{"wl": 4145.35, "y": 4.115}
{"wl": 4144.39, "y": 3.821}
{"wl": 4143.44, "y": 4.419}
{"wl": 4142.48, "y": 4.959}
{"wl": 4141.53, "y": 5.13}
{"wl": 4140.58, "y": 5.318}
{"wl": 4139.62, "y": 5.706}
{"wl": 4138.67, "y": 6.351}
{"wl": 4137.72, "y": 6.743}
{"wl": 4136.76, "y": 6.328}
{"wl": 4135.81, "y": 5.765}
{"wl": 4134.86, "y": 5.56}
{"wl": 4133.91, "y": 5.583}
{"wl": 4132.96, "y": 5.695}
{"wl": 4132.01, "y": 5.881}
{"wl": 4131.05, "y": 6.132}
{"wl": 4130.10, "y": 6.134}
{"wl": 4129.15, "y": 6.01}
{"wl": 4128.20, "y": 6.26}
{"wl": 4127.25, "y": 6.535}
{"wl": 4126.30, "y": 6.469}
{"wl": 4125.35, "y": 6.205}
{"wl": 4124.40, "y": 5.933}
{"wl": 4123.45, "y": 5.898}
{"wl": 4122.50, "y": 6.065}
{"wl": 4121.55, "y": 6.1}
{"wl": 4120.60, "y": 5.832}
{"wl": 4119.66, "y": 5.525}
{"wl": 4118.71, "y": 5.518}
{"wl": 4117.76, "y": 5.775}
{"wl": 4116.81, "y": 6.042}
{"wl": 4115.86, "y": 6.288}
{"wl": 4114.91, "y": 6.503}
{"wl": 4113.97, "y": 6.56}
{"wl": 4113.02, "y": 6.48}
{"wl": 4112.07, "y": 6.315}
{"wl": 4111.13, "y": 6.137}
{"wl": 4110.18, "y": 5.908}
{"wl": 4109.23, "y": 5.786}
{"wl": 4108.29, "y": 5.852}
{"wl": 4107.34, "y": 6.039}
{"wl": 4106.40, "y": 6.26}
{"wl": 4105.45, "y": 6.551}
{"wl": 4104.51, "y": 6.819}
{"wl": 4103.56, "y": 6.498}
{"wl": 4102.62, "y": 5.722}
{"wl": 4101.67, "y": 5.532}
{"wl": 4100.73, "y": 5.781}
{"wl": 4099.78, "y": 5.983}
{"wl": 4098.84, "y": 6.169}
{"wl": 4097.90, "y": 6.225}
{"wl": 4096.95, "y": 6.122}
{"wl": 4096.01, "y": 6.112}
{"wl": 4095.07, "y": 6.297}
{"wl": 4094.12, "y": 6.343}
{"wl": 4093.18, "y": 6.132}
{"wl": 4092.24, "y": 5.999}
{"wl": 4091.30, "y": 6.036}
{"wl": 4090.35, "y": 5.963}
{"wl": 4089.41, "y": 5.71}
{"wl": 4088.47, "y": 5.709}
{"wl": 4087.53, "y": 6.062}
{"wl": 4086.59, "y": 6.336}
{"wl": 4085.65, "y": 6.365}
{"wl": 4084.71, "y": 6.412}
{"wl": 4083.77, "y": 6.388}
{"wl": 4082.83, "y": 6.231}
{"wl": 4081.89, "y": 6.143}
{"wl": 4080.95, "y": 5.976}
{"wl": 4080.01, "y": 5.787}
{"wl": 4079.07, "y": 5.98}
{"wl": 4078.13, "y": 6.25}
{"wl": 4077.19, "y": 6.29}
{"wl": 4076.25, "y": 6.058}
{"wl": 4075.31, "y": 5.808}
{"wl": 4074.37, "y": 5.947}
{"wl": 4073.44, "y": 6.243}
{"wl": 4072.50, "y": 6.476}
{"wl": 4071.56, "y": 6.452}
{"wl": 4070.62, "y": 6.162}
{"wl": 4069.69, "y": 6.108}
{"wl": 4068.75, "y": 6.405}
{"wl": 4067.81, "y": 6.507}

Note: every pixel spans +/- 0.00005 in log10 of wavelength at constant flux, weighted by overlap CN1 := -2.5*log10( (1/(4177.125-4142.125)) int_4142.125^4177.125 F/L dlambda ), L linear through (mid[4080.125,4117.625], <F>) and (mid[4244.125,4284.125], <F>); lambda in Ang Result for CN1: 0.13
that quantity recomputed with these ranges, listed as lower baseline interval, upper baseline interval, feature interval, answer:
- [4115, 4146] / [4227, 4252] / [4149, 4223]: 0.08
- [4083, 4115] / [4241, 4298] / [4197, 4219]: 0.17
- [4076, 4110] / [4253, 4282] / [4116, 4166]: 0.09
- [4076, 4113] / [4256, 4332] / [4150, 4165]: 0.14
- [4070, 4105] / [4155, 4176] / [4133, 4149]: 0.09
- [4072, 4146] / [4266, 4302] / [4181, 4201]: 0.08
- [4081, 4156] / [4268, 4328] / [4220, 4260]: 0.02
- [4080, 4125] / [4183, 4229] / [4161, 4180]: -0.03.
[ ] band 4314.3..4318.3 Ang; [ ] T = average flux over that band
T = 6.64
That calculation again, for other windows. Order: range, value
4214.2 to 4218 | 5.32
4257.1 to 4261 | 5.46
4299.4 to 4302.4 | 6.45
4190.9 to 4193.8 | 5.45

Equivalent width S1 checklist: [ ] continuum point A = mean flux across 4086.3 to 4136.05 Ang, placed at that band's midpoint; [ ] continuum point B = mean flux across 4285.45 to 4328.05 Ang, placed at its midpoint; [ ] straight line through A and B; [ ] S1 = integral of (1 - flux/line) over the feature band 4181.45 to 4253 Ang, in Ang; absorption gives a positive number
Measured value 5.3 Ang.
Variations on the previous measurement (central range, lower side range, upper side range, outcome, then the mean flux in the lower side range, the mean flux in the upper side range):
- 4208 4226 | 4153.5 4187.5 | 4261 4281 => 1.28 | 5.77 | 6.03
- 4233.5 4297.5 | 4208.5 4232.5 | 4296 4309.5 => -3.73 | 5.55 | 5.98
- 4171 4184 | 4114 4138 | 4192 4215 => -1.32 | 6.04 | 5.24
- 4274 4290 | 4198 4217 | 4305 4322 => -0.88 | 5.18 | 6.13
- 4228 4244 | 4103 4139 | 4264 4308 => -0.46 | 6.11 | 6.12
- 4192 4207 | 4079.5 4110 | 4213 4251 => 1.94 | 6.1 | 5.96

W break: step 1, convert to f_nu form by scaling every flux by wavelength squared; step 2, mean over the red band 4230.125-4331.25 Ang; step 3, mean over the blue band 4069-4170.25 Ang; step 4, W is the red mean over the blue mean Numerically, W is 1.15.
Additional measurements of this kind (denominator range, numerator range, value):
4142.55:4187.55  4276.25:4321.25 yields 1.19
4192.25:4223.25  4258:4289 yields 1.17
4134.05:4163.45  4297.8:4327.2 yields 1.30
